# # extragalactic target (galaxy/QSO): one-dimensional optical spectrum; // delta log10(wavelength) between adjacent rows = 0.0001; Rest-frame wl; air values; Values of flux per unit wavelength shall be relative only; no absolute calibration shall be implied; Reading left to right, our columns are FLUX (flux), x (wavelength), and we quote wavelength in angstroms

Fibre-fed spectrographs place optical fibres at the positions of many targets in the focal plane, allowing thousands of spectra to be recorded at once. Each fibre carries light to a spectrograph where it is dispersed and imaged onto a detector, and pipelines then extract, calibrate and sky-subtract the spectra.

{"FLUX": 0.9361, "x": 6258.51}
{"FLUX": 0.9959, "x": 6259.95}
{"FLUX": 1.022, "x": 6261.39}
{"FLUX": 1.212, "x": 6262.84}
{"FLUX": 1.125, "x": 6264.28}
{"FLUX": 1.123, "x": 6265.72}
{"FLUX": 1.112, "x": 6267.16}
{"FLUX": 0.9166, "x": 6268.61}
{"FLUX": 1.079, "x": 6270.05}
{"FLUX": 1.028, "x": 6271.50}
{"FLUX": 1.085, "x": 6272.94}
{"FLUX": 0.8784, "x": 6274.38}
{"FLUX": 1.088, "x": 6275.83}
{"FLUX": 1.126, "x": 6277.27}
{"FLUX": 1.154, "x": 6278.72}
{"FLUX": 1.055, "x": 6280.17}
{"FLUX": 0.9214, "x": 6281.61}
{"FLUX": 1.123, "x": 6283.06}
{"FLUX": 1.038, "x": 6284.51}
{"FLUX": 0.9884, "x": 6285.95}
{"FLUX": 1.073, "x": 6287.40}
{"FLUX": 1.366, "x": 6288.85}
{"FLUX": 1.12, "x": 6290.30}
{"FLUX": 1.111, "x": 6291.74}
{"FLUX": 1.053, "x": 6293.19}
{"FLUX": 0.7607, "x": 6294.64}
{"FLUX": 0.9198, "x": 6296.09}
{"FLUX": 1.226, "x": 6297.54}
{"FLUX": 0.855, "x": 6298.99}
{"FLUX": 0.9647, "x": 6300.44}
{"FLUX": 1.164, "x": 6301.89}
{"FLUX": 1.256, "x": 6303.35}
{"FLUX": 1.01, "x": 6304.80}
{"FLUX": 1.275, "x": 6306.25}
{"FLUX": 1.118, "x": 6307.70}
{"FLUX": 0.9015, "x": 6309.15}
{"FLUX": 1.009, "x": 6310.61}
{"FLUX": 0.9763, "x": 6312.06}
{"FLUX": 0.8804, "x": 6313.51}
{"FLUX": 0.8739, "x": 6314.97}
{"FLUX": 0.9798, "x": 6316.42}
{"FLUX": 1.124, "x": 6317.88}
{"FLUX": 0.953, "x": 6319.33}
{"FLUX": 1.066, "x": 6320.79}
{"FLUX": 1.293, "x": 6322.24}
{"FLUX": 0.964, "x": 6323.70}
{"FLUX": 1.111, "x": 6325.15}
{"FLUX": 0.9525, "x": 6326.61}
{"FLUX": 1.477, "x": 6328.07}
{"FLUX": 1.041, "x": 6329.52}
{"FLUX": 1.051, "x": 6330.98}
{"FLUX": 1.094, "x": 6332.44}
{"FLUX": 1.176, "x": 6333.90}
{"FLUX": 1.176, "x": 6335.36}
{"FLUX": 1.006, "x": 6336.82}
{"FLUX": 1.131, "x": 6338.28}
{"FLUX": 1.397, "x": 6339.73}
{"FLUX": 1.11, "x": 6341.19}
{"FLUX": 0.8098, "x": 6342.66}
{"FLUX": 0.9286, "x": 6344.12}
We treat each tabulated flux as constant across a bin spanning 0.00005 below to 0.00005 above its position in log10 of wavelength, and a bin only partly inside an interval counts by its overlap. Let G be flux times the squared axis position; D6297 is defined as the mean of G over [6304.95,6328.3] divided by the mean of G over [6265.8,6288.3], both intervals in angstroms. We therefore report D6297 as 1.0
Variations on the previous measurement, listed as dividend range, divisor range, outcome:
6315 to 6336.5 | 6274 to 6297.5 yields 1.05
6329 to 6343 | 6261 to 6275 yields 1.07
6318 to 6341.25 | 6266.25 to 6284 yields 1.09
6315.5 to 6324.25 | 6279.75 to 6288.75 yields 1.02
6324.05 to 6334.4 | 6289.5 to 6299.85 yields 1.12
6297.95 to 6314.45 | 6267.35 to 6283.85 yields 1.01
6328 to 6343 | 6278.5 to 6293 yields 1.05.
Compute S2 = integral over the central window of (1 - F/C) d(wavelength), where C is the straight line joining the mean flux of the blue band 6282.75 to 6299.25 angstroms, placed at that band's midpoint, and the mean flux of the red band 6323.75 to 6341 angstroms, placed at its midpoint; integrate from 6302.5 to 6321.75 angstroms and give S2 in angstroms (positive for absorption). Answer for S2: 1.1 angstroms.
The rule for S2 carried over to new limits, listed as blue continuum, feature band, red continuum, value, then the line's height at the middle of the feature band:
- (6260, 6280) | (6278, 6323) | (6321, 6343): 1.81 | 1.1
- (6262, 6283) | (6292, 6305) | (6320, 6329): 0.90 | 1.1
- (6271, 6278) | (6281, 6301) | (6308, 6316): -0.82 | 0.997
